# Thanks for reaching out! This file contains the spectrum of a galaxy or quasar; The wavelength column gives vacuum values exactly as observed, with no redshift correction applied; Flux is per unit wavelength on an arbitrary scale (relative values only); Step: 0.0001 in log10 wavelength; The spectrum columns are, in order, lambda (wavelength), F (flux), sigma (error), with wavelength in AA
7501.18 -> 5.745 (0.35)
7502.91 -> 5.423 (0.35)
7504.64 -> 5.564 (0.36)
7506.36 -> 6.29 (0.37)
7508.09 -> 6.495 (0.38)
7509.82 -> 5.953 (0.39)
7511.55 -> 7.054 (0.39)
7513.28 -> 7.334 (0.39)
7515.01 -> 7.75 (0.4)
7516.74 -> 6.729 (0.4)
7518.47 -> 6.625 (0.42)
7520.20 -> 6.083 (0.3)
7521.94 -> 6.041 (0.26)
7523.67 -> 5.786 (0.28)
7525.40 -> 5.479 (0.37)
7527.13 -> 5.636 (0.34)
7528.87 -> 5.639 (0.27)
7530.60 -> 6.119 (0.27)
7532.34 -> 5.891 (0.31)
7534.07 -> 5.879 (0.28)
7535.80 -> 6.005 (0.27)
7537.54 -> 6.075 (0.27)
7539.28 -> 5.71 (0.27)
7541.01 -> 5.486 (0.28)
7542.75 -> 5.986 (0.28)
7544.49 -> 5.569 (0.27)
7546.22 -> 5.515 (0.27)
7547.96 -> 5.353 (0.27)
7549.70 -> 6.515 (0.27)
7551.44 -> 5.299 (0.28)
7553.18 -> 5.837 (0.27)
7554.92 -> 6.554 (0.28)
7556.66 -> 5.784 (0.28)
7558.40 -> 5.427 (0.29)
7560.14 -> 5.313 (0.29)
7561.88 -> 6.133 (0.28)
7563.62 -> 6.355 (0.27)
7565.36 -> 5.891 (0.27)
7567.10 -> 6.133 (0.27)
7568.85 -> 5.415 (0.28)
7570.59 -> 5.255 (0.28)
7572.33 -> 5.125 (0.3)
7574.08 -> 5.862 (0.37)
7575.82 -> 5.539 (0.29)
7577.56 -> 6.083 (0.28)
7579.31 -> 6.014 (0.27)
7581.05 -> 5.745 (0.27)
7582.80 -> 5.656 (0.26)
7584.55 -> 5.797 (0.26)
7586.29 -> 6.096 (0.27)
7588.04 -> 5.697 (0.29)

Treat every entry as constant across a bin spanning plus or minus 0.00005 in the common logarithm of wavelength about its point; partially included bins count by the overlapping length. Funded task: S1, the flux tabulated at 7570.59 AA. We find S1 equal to 5.255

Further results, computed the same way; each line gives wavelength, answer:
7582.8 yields 5.656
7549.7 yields 6.515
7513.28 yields 7.334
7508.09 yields 6.495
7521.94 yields 6.041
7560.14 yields 5.313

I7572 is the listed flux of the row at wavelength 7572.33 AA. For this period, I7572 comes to 5.125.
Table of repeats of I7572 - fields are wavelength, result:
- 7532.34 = 5.891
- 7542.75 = 5.986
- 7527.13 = 5.636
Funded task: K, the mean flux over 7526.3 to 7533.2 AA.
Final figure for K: 5.81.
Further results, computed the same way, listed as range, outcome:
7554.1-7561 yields 5.76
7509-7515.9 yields 7.03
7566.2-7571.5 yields 5.6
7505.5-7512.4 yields 6.45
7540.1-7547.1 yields 5.64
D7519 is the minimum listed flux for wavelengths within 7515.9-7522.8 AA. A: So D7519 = 6.041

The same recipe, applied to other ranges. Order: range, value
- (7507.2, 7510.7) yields 5.953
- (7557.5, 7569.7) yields 5.313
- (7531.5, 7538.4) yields 5.879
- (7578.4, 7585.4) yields 5.656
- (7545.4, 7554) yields 5.299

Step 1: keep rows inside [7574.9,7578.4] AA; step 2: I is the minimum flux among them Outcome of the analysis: 5.539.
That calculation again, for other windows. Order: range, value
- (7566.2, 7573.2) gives 5.125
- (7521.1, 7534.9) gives 5.479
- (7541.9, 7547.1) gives 5.515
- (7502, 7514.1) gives 5.423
